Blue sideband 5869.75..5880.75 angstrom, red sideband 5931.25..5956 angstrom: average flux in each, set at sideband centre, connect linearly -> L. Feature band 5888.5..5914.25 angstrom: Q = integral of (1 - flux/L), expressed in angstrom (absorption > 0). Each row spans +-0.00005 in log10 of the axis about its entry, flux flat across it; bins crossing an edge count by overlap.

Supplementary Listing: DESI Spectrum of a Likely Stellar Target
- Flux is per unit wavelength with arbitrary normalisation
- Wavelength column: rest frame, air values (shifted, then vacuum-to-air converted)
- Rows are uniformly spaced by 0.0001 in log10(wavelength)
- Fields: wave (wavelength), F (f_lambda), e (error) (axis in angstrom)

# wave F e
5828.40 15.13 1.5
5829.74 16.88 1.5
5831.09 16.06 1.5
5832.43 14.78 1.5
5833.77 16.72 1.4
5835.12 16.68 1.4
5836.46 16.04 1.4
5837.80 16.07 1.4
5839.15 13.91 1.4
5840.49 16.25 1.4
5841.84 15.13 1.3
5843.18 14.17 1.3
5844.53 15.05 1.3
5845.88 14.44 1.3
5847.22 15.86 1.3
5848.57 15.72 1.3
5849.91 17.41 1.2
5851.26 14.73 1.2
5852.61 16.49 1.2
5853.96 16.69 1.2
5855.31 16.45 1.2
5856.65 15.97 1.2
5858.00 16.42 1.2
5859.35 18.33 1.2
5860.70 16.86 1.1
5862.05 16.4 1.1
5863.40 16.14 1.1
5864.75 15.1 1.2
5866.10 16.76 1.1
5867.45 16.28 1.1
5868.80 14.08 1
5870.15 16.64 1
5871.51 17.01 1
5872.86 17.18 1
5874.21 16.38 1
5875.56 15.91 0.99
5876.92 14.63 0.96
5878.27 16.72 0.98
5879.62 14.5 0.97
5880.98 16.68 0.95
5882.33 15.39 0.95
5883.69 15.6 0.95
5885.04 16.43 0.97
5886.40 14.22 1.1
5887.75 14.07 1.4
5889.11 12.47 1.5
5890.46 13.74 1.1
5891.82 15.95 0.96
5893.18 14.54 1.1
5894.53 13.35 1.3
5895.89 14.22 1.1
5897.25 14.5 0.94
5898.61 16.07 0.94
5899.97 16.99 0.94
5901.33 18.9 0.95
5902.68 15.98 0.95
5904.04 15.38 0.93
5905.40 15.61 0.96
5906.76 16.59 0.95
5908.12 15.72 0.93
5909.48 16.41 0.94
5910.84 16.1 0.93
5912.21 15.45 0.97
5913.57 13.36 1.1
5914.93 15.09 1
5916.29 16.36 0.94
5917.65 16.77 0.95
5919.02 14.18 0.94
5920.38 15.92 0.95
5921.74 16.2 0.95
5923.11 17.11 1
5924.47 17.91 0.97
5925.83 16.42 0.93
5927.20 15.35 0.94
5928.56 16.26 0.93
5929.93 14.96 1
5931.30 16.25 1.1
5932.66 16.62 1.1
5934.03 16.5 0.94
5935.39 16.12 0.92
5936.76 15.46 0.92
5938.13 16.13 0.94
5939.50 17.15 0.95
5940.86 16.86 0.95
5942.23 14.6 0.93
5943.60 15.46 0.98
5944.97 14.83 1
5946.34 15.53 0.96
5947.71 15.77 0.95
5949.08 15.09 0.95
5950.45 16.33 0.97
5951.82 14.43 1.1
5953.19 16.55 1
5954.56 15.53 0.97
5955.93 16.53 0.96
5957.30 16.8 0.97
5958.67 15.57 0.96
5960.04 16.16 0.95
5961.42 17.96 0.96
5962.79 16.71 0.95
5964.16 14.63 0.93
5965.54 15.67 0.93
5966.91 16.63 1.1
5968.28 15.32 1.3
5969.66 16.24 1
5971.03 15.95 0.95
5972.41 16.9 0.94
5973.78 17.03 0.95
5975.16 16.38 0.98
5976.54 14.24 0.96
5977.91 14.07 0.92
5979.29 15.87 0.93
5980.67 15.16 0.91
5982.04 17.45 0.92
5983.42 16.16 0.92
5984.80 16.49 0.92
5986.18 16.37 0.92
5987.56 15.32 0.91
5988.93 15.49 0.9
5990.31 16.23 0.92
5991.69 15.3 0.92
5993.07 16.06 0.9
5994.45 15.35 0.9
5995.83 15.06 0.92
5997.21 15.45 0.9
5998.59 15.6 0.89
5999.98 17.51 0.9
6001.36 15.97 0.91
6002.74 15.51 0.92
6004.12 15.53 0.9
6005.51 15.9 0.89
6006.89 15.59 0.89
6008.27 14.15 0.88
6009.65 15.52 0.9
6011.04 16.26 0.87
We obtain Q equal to 1.1 angstrom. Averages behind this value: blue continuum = 16.1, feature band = 15.3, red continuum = 15.9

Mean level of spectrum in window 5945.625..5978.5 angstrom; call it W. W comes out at 15.9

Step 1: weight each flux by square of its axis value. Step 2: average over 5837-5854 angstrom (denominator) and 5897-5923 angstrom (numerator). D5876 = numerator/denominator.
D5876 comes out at 1.1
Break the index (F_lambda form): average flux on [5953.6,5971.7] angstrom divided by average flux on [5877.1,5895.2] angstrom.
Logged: 1.1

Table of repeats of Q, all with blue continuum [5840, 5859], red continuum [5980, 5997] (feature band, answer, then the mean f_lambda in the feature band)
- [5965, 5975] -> -0.3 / 16.3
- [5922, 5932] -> -0.3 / 16.3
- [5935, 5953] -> 0.2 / 15.7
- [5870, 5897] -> 1.0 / 15.2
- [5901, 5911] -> -0.3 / 16.3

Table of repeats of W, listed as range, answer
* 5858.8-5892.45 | 15.7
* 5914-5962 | 16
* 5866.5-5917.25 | 15.5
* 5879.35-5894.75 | 14.8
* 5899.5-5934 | 16.1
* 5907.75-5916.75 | 15.5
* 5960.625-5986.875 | 16.1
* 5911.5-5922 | 15.4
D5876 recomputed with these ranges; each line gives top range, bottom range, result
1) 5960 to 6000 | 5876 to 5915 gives 1.07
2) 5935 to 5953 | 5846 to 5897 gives 1.02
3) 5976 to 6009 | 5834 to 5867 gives 1.03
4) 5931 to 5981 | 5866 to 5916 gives 1.05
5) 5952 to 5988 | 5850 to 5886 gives 1.03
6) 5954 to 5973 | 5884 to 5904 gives 1.10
